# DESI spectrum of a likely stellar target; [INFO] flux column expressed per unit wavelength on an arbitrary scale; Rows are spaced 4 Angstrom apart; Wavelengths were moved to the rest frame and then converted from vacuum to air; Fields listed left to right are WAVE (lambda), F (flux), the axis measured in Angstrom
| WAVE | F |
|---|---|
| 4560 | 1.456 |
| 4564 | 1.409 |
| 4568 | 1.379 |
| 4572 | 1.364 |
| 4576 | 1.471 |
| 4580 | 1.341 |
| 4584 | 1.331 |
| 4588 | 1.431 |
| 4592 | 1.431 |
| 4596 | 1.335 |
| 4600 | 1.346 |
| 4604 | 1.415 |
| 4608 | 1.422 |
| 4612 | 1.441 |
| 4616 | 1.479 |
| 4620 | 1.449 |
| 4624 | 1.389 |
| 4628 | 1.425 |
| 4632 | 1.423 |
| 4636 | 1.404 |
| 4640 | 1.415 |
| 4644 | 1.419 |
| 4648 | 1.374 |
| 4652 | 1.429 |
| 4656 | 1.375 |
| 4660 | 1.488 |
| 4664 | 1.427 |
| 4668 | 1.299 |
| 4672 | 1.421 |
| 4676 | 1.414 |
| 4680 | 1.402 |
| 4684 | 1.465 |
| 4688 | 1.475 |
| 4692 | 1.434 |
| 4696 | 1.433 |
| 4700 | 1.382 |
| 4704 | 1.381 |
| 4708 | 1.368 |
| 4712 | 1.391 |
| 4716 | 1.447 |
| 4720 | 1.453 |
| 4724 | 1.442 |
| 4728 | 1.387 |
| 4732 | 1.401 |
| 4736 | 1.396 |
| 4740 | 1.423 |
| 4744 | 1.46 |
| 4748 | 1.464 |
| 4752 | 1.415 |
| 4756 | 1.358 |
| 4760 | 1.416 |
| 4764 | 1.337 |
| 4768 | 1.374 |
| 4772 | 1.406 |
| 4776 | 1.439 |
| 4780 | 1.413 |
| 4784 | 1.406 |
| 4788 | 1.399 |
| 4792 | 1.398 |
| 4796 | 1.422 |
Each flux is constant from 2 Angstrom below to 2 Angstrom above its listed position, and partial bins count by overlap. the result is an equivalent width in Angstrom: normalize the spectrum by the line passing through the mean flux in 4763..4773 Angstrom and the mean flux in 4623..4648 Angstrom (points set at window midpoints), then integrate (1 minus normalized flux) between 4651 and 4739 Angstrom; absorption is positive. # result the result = -1.3 Angstrom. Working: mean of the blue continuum 1.41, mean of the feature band 1.41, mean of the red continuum 1.37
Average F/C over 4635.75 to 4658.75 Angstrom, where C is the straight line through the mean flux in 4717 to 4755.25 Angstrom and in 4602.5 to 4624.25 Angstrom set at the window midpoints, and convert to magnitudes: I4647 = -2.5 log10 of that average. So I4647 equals 0.02 mag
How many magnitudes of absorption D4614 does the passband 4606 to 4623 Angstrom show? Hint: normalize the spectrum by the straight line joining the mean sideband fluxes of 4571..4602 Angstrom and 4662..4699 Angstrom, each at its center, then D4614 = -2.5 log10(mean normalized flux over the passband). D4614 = -0.040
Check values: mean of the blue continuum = 1.38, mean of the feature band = 1.44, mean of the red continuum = 1.42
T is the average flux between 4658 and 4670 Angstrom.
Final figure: 1.4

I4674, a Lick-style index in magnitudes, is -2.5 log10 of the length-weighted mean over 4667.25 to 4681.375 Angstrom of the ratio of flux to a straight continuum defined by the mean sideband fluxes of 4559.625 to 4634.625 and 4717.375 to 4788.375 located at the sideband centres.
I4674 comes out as 0.01 mag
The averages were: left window 1.41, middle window 1.39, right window 1.41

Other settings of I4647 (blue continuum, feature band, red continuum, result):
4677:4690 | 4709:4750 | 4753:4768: -0.017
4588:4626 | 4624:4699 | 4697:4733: -0.005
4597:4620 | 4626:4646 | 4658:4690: 0.003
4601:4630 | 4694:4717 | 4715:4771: 0.014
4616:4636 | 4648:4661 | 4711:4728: 0.007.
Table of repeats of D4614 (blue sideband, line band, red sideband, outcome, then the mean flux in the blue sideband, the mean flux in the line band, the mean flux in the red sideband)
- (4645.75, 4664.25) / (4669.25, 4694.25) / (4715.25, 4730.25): -0.006 mag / 1.42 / 1.43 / 1.43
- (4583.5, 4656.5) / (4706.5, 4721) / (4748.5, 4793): -0.009 mag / 1.41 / 1.41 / 1.4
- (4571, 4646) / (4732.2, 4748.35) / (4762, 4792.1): -0.023 mag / 1.41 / 1.43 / 1.4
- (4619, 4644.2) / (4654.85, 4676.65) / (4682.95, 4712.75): 0.009 mag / 1.42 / 1.4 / 1.42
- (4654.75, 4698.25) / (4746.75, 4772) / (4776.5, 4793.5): 0.014 mag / 1.42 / 1.39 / 1.41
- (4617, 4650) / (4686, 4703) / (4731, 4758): -0.009 mag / 1.41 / 1.43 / 1.42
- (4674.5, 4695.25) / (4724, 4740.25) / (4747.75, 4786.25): 0.009 mag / 1.44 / 1.4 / 1.4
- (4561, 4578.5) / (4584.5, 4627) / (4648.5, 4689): -0.001 mag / 1.41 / 1.41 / 1.42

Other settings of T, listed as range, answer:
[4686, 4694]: 1.45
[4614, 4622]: 1.46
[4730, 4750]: 1.43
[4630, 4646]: 1.42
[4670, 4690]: 1.44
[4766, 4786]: 1.41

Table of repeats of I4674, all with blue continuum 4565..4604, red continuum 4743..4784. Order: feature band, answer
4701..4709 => 0.02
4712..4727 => -0.03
